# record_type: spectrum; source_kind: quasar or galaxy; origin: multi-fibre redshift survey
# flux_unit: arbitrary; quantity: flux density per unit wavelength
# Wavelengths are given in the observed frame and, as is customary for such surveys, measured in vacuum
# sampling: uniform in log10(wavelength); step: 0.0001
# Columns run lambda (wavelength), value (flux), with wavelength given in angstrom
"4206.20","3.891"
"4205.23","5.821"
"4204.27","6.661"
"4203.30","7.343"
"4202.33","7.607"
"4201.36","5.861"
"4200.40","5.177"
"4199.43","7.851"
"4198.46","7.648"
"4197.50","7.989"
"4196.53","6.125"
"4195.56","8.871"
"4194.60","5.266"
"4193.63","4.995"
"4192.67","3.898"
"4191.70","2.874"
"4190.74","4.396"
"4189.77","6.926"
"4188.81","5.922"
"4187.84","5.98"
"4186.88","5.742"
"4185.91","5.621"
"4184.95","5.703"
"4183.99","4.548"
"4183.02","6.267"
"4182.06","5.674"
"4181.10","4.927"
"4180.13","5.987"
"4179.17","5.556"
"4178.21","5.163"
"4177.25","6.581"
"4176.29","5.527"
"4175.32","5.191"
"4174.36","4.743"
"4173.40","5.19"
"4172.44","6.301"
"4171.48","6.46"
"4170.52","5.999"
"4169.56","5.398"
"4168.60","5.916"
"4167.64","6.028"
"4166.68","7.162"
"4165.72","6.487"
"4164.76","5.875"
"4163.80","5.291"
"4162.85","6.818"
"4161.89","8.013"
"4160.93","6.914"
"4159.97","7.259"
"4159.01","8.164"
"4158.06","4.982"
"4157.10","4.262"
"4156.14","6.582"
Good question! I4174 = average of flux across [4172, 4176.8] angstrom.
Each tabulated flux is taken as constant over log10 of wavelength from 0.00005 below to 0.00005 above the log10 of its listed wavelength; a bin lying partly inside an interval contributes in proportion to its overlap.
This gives 5.39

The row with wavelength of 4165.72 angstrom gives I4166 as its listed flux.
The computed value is 6.487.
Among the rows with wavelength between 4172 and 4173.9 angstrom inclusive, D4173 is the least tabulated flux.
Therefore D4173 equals 5.19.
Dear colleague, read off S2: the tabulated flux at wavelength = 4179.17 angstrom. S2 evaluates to 5.556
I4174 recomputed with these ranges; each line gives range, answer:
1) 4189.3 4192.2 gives 4.71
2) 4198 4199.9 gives 7.74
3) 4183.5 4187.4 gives 5.41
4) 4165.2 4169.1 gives 6.38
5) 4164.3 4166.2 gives 6.18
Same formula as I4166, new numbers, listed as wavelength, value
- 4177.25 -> 6.581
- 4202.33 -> 7.607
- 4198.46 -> 7.648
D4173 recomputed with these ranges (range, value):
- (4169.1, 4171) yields 5.398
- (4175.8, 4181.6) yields 4.927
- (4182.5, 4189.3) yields 4.548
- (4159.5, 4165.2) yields 5.291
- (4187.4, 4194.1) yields 2.874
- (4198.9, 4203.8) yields 5.177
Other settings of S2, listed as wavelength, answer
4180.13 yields 5.987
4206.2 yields 3.891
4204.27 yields 6.661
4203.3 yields 7.343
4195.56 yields 8.871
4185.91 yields 5.621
